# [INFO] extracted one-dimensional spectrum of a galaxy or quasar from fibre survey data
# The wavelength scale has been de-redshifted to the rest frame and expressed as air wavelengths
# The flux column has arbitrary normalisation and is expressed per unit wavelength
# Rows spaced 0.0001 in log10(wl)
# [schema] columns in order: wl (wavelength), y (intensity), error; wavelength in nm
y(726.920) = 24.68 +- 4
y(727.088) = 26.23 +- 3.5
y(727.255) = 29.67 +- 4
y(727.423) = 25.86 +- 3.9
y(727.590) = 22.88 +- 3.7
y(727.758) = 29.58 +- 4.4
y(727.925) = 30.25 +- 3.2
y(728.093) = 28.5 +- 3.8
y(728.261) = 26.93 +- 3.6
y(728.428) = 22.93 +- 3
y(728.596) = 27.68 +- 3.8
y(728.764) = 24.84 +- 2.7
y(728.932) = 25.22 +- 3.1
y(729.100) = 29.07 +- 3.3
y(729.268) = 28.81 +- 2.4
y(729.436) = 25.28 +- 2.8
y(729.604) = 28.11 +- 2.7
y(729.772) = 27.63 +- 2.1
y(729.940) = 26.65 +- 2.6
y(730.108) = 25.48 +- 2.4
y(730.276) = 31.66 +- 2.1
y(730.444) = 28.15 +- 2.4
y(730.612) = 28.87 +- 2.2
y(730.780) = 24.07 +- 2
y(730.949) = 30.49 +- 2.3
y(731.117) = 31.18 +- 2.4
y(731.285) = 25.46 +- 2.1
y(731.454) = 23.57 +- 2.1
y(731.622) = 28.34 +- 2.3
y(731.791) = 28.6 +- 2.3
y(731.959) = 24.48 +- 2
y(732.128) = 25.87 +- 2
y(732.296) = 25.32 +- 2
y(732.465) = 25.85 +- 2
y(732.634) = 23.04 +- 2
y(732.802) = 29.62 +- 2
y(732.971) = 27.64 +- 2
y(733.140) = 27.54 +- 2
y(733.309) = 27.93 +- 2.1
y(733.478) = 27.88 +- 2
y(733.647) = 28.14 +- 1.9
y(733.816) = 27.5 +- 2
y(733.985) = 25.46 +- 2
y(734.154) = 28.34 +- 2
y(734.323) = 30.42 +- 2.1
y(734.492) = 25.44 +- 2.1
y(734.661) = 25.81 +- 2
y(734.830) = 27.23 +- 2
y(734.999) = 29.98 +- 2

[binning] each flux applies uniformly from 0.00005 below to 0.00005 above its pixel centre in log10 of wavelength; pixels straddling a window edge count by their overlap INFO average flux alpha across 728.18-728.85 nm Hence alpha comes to 25.6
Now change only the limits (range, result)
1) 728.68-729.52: 26.6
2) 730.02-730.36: 28.6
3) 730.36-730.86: 27.1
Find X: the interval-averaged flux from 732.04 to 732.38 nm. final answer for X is 25.6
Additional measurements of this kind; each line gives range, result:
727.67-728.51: 27.6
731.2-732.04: 26.1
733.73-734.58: 27.4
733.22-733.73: 28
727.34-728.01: 27.2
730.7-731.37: 27.8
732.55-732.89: 26.4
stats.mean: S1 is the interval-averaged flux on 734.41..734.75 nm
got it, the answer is 25.7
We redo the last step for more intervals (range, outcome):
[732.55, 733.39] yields 27.2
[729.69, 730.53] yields 27.9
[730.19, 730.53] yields 29.9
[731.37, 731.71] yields 26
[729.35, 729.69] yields 26.7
